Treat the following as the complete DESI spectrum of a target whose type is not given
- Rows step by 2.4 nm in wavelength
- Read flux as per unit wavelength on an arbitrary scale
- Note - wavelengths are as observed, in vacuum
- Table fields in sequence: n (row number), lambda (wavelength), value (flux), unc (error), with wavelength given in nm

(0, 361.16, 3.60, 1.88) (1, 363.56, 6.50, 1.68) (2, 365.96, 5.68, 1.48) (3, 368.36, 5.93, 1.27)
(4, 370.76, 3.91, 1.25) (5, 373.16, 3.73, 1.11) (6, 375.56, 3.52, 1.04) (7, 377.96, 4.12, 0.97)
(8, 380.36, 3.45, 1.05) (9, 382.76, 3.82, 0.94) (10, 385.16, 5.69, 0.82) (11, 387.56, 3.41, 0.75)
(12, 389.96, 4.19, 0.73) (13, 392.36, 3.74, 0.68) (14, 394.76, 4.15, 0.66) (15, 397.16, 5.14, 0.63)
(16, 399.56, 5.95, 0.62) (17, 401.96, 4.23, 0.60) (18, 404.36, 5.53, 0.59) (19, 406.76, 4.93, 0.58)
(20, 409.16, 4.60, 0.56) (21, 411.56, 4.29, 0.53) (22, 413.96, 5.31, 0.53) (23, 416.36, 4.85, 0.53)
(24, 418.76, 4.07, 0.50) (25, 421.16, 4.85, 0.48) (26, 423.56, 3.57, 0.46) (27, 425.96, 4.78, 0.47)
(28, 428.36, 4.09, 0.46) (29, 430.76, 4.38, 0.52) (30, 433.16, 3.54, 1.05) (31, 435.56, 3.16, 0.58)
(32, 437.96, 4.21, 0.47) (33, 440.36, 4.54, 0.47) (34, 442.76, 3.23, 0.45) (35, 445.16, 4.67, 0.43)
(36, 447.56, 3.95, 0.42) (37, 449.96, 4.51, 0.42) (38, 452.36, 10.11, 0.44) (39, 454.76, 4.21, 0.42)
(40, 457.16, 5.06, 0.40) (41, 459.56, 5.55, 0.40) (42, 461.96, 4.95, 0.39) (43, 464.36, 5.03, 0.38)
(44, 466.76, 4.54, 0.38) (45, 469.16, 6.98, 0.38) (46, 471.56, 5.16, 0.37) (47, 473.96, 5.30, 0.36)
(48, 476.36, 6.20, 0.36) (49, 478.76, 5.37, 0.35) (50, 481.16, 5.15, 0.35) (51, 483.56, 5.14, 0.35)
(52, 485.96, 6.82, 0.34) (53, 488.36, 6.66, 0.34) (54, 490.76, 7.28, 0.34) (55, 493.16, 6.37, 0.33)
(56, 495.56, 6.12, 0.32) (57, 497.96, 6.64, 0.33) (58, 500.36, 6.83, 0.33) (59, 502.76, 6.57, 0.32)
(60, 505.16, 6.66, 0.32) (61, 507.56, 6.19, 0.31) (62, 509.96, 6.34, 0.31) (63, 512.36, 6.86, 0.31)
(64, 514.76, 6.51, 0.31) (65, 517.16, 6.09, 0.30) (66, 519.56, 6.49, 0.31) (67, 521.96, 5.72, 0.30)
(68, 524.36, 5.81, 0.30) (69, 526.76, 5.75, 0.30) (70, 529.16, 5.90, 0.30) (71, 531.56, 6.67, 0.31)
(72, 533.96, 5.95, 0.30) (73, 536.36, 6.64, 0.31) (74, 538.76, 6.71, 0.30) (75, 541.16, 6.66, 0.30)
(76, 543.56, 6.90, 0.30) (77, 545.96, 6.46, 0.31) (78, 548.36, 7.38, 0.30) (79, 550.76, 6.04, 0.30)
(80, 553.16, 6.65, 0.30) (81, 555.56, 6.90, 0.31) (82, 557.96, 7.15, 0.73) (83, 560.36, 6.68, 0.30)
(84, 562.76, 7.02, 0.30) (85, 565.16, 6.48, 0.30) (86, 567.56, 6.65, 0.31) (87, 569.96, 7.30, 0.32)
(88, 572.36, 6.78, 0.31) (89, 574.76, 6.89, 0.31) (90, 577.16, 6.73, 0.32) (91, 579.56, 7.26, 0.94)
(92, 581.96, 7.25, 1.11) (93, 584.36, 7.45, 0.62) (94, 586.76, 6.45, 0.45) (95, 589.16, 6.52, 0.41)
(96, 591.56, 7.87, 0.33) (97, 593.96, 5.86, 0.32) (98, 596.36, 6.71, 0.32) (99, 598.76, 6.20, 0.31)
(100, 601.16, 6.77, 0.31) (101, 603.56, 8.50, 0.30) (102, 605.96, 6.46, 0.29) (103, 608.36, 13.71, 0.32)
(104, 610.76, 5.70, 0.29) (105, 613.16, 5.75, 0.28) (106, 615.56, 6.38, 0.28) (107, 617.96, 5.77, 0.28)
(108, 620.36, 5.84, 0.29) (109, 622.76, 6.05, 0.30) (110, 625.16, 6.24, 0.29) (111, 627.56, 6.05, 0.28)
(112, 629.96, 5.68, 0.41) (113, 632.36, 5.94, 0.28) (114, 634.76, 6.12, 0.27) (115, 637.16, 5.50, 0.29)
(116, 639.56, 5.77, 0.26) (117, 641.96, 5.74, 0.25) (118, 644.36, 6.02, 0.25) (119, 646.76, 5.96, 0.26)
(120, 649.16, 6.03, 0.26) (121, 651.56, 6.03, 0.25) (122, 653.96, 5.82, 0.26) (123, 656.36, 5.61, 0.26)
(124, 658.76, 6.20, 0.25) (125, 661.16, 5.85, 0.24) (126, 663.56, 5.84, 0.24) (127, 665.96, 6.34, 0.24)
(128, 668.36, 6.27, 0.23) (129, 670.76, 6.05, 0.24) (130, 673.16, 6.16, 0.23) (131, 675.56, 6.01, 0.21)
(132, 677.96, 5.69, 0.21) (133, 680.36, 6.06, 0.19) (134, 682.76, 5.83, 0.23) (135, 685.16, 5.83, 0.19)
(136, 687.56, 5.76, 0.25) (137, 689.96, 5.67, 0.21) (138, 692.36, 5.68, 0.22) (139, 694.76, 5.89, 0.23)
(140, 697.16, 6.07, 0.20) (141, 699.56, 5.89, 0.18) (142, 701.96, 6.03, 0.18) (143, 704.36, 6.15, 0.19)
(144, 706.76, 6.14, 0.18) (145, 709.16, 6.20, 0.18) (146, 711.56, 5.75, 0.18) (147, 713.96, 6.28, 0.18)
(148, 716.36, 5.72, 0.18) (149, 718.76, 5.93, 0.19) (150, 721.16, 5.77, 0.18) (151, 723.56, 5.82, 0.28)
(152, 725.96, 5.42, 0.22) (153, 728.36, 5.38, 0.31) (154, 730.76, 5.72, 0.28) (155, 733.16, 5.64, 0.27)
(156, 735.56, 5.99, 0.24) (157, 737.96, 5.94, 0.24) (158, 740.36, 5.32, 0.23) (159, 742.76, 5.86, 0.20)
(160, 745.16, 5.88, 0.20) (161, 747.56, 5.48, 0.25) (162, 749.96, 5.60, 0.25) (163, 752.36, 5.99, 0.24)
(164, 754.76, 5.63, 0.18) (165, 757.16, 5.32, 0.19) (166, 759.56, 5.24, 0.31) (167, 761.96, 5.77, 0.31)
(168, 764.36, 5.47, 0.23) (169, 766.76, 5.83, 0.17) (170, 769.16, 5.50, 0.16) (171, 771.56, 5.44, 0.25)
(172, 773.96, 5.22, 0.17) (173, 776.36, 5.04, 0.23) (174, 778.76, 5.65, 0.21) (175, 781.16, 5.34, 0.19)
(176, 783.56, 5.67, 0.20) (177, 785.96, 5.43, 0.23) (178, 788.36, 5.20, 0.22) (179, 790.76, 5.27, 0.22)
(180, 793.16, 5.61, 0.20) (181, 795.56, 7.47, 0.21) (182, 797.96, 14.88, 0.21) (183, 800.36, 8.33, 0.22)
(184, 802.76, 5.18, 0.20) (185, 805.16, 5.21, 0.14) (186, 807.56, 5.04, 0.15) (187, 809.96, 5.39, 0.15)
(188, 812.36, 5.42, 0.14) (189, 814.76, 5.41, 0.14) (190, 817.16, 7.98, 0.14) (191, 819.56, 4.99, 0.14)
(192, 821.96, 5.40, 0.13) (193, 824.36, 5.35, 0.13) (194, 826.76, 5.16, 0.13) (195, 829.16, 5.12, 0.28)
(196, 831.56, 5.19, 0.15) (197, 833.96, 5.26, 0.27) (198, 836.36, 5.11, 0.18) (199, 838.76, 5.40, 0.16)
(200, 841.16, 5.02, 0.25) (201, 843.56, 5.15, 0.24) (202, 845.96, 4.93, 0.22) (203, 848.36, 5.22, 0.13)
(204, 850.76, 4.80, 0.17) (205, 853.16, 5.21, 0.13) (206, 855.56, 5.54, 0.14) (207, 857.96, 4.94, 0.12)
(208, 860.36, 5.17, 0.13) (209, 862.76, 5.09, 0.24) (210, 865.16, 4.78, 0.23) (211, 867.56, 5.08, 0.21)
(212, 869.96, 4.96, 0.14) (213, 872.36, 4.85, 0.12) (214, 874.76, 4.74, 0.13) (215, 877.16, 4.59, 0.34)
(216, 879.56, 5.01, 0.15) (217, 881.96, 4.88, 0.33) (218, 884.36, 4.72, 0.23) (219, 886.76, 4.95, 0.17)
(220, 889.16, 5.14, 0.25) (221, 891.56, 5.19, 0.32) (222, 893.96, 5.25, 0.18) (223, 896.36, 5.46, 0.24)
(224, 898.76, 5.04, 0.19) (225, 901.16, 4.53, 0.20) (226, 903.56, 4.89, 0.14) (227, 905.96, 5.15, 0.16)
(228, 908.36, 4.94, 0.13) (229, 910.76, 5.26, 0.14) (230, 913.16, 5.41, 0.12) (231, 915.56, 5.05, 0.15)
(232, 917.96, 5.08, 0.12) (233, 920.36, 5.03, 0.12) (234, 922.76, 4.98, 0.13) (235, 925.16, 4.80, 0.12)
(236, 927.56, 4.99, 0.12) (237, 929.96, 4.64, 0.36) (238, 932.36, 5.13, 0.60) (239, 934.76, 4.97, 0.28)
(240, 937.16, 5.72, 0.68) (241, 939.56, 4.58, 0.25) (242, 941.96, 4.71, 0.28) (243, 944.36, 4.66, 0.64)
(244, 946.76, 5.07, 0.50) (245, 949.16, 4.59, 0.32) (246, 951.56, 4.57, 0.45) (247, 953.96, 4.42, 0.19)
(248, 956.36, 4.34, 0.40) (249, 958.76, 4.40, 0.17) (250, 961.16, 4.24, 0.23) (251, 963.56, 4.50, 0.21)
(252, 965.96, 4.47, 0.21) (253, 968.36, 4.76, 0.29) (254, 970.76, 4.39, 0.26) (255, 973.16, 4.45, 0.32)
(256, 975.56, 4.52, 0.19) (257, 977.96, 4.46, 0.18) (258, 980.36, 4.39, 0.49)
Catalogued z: 0.21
